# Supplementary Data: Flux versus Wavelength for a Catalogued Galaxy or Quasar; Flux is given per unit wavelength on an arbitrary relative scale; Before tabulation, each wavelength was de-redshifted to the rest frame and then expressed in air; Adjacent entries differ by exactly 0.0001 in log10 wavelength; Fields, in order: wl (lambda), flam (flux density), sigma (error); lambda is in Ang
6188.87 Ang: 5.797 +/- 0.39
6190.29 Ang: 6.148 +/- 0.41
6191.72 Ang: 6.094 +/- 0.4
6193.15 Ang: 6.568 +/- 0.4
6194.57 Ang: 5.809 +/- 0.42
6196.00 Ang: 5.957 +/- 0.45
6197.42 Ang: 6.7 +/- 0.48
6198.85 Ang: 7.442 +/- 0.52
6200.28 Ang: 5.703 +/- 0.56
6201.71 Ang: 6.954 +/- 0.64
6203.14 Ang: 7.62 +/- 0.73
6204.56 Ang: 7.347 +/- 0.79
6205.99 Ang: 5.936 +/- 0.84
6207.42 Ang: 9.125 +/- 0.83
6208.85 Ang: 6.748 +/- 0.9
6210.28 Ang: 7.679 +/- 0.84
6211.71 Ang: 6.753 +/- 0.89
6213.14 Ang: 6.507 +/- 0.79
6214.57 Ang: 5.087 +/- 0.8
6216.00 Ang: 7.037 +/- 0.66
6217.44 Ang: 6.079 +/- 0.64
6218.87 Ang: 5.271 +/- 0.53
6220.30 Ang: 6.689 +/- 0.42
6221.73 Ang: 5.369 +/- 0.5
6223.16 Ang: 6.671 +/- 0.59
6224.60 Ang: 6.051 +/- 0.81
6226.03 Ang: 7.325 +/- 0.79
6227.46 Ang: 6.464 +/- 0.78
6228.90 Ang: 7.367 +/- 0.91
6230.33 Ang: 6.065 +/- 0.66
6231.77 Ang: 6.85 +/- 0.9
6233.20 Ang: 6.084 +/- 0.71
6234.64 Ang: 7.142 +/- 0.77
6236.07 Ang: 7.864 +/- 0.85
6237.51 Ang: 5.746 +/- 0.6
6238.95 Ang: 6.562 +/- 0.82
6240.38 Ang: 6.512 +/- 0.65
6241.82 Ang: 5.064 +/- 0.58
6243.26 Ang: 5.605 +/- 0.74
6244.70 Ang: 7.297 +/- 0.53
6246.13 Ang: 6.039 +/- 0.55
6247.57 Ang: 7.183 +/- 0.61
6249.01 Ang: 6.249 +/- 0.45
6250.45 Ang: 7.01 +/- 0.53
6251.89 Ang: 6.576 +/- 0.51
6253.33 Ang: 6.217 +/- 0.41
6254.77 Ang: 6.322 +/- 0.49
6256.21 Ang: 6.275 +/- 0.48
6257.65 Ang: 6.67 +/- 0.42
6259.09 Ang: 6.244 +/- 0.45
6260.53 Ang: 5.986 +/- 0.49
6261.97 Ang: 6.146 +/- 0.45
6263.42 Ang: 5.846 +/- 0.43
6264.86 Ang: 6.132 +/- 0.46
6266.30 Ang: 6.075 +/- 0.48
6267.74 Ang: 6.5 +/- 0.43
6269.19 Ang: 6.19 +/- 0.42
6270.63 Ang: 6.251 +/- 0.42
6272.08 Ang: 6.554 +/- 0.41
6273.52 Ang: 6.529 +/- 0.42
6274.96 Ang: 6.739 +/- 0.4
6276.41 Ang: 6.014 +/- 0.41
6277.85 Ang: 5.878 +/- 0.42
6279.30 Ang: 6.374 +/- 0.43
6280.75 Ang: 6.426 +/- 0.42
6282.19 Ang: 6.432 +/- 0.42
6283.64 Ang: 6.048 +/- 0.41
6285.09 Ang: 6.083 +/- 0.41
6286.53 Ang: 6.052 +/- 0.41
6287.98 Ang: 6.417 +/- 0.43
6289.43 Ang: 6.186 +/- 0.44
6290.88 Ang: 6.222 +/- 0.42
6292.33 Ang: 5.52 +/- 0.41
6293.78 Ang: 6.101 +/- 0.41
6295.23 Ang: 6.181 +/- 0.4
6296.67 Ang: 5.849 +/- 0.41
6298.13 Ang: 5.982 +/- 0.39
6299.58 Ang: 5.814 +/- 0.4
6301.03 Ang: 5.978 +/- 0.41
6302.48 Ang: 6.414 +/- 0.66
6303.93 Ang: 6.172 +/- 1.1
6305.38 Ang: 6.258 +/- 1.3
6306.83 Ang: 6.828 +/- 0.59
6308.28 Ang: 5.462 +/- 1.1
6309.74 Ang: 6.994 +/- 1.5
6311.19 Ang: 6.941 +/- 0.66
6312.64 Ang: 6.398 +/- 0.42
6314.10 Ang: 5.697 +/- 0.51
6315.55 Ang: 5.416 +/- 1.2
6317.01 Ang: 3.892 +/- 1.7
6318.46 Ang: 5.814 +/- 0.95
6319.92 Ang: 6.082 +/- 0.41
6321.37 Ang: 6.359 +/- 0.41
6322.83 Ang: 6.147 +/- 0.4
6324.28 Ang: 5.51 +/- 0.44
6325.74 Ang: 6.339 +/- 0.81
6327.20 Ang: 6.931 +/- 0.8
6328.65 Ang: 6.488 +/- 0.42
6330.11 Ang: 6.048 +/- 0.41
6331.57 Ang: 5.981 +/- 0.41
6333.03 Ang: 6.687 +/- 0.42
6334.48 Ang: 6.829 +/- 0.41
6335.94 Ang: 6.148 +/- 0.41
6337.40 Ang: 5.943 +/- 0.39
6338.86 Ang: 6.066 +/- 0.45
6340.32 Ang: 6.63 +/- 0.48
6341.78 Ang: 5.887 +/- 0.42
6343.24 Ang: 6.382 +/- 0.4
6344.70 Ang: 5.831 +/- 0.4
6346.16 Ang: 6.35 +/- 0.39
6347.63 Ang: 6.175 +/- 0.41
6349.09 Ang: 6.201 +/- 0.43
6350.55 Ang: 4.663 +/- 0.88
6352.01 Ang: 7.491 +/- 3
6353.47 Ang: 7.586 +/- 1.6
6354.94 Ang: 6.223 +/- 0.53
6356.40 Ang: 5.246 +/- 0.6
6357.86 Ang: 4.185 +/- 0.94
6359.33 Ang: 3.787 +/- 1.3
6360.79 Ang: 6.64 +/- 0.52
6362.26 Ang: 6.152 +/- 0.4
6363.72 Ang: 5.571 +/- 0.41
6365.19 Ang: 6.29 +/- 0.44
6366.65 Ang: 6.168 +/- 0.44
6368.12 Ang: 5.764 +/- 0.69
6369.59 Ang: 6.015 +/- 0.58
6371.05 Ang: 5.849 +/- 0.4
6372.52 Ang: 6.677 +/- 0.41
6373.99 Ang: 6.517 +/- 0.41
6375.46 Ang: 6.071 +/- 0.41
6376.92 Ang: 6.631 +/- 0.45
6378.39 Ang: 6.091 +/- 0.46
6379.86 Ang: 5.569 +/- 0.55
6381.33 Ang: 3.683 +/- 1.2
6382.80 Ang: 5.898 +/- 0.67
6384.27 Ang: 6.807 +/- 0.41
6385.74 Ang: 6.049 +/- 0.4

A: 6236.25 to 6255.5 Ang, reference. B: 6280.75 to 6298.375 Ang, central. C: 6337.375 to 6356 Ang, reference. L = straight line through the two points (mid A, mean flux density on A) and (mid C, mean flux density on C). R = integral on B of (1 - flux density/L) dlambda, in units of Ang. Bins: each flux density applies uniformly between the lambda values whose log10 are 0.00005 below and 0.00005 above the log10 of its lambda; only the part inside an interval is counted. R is 0.6 Ang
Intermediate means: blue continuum 6.38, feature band 6.11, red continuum 6.26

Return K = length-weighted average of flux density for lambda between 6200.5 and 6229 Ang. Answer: 6.67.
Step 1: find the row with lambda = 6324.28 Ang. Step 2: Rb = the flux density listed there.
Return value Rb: 5.51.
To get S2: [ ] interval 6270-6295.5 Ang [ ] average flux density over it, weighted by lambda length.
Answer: 6.22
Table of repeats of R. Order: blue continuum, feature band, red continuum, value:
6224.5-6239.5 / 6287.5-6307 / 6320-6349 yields 0.91 Ang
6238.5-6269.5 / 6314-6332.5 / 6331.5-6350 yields 0.98 Ang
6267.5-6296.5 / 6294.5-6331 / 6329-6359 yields 0.49 Ang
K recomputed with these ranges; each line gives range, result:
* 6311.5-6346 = 6.08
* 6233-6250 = 6.46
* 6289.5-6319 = 6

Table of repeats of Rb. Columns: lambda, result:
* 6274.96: 6.739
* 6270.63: 6.251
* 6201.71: 6.954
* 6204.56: 7.347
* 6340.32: 6.63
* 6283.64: 6.048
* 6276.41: 6.014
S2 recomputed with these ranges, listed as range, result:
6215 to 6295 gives 6.33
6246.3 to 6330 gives 6.2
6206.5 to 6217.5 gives 6.9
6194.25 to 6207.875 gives 6.85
